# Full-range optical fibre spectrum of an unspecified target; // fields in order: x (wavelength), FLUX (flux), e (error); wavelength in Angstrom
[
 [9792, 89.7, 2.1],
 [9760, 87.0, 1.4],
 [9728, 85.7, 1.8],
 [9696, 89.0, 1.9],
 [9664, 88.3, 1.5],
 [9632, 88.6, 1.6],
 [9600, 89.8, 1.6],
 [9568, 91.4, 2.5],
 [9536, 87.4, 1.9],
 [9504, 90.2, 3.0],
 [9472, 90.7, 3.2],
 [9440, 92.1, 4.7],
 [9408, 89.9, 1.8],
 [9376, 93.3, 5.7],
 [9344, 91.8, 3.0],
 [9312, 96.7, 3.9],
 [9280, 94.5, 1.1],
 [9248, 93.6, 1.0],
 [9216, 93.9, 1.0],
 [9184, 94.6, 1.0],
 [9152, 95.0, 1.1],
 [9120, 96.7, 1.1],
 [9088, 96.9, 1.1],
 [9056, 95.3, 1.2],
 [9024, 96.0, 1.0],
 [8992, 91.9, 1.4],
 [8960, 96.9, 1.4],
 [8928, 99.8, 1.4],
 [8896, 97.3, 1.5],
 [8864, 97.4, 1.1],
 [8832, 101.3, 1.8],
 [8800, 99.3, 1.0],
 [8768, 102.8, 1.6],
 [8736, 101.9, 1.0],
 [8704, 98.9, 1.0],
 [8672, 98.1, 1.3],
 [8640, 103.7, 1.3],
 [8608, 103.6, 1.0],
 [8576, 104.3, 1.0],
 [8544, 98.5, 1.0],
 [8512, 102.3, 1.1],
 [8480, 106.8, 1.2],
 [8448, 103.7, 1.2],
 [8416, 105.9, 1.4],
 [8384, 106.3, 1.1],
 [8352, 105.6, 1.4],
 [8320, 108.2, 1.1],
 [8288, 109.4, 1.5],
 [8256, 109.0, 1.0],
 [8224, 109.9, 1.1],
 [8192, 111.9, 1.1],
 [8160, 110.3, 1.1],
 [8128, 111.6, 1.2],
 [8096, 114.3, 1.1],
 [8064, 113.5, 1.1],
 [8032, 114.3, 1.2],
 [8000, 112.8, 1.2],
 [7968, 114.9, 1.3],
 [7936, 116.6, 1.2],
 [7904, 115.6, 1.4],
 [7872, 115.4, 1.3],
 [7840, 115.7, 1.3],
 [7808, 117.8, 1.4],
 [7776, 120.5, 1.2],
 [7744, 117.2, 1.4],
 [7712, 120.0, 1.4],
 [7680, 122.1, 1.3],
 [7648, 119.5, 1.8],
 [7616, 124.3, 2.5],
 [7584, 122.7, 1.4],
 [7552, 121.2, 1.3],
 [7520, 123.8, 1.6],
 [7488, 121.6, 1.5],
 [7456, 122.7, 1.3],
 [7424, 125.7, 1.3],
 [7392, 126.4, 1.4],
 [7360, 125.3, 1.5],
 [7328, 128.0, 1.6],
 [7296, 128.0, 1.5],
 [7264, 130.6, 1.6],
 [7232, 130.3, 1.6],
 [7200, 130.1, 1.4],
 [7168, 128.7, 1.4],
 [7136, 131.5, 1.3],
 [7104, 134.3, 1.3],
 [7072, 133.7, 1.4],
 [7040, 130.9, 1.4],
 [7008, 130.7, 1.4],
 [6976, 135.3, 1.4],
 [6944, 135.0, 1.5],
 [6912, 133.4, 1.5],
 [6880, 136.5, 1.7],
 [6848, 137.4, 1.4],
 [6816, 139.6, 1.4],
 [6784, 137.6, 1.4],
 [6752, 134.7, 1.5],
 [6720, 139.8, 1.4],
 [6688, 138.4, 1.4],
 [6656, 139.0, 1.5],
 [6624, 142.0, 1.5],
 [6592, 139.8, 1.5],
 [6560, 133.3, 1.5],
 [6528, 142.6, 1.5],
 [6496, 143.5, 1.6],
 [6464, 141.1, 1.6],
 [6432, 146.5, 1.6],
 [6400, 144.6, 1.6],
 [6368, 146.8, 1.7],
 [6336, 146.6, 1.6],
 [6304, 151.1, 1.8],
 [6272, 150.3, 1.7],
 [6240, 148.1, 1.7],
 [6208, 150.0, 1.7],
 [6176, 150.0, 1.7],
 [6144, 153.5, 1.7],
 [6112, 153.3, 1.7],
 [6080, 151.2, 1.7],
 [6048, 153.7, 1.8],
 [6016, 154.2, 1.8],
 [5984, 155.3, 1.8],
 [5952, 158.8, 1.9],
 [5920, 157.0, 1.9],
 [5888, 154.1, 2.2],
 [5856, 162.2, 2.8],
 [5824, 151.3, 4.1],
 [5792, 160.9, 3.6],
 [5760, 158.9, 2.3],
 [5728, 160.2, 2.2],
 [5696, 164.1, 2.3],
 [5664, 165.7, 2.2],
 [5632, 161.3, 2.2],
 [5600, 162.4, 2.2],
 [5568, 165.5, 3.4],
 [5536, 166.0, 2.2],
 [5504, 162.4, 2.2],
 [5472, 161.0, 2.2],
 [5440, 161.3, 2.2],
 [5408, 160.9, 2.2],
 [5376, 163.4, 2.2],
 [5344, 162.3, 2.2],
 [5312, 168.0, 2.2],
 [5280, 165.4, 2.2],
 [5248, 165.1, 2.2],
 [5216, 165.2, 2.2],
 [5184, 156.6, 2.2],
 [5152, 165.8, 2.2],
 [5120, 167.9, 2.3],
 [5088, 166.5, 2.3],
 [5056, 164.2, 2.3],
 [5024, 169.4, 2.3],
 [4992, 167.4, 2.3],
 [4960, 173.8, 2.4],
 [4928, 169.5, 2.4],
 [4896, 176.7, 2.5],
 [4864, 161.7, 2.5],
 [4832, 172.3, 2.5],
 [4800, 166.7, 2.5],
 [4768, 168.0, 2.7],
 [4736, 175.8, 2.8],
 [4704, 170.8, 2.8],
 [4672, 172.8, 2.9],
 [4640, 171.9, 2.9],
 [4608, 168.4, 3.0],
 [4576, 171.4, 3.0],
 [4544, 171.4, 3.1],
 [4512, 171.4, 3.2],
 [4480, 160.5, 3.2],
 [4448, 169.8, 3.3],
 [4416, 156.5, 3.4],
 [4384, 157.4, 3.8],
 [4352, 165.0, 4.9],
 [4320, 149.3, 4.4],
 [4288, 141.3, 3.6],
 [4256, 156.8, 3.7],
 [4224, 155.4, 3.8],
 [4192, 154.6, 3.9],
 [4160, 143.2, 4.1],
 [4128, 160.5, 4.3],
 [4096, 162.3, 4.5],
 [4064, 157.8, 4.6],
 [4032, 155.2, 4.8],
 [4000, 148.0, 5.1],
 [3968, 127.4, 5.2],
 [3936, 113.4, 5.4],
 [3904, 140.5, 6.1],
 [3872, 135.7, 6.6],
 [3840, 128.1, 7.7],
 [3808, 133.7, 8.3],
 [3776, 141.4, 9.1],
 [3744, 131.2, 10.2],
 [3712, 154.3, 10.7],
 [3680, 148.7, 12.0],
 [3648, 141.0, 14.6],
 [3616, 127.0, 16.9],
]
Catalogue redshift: 0.000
